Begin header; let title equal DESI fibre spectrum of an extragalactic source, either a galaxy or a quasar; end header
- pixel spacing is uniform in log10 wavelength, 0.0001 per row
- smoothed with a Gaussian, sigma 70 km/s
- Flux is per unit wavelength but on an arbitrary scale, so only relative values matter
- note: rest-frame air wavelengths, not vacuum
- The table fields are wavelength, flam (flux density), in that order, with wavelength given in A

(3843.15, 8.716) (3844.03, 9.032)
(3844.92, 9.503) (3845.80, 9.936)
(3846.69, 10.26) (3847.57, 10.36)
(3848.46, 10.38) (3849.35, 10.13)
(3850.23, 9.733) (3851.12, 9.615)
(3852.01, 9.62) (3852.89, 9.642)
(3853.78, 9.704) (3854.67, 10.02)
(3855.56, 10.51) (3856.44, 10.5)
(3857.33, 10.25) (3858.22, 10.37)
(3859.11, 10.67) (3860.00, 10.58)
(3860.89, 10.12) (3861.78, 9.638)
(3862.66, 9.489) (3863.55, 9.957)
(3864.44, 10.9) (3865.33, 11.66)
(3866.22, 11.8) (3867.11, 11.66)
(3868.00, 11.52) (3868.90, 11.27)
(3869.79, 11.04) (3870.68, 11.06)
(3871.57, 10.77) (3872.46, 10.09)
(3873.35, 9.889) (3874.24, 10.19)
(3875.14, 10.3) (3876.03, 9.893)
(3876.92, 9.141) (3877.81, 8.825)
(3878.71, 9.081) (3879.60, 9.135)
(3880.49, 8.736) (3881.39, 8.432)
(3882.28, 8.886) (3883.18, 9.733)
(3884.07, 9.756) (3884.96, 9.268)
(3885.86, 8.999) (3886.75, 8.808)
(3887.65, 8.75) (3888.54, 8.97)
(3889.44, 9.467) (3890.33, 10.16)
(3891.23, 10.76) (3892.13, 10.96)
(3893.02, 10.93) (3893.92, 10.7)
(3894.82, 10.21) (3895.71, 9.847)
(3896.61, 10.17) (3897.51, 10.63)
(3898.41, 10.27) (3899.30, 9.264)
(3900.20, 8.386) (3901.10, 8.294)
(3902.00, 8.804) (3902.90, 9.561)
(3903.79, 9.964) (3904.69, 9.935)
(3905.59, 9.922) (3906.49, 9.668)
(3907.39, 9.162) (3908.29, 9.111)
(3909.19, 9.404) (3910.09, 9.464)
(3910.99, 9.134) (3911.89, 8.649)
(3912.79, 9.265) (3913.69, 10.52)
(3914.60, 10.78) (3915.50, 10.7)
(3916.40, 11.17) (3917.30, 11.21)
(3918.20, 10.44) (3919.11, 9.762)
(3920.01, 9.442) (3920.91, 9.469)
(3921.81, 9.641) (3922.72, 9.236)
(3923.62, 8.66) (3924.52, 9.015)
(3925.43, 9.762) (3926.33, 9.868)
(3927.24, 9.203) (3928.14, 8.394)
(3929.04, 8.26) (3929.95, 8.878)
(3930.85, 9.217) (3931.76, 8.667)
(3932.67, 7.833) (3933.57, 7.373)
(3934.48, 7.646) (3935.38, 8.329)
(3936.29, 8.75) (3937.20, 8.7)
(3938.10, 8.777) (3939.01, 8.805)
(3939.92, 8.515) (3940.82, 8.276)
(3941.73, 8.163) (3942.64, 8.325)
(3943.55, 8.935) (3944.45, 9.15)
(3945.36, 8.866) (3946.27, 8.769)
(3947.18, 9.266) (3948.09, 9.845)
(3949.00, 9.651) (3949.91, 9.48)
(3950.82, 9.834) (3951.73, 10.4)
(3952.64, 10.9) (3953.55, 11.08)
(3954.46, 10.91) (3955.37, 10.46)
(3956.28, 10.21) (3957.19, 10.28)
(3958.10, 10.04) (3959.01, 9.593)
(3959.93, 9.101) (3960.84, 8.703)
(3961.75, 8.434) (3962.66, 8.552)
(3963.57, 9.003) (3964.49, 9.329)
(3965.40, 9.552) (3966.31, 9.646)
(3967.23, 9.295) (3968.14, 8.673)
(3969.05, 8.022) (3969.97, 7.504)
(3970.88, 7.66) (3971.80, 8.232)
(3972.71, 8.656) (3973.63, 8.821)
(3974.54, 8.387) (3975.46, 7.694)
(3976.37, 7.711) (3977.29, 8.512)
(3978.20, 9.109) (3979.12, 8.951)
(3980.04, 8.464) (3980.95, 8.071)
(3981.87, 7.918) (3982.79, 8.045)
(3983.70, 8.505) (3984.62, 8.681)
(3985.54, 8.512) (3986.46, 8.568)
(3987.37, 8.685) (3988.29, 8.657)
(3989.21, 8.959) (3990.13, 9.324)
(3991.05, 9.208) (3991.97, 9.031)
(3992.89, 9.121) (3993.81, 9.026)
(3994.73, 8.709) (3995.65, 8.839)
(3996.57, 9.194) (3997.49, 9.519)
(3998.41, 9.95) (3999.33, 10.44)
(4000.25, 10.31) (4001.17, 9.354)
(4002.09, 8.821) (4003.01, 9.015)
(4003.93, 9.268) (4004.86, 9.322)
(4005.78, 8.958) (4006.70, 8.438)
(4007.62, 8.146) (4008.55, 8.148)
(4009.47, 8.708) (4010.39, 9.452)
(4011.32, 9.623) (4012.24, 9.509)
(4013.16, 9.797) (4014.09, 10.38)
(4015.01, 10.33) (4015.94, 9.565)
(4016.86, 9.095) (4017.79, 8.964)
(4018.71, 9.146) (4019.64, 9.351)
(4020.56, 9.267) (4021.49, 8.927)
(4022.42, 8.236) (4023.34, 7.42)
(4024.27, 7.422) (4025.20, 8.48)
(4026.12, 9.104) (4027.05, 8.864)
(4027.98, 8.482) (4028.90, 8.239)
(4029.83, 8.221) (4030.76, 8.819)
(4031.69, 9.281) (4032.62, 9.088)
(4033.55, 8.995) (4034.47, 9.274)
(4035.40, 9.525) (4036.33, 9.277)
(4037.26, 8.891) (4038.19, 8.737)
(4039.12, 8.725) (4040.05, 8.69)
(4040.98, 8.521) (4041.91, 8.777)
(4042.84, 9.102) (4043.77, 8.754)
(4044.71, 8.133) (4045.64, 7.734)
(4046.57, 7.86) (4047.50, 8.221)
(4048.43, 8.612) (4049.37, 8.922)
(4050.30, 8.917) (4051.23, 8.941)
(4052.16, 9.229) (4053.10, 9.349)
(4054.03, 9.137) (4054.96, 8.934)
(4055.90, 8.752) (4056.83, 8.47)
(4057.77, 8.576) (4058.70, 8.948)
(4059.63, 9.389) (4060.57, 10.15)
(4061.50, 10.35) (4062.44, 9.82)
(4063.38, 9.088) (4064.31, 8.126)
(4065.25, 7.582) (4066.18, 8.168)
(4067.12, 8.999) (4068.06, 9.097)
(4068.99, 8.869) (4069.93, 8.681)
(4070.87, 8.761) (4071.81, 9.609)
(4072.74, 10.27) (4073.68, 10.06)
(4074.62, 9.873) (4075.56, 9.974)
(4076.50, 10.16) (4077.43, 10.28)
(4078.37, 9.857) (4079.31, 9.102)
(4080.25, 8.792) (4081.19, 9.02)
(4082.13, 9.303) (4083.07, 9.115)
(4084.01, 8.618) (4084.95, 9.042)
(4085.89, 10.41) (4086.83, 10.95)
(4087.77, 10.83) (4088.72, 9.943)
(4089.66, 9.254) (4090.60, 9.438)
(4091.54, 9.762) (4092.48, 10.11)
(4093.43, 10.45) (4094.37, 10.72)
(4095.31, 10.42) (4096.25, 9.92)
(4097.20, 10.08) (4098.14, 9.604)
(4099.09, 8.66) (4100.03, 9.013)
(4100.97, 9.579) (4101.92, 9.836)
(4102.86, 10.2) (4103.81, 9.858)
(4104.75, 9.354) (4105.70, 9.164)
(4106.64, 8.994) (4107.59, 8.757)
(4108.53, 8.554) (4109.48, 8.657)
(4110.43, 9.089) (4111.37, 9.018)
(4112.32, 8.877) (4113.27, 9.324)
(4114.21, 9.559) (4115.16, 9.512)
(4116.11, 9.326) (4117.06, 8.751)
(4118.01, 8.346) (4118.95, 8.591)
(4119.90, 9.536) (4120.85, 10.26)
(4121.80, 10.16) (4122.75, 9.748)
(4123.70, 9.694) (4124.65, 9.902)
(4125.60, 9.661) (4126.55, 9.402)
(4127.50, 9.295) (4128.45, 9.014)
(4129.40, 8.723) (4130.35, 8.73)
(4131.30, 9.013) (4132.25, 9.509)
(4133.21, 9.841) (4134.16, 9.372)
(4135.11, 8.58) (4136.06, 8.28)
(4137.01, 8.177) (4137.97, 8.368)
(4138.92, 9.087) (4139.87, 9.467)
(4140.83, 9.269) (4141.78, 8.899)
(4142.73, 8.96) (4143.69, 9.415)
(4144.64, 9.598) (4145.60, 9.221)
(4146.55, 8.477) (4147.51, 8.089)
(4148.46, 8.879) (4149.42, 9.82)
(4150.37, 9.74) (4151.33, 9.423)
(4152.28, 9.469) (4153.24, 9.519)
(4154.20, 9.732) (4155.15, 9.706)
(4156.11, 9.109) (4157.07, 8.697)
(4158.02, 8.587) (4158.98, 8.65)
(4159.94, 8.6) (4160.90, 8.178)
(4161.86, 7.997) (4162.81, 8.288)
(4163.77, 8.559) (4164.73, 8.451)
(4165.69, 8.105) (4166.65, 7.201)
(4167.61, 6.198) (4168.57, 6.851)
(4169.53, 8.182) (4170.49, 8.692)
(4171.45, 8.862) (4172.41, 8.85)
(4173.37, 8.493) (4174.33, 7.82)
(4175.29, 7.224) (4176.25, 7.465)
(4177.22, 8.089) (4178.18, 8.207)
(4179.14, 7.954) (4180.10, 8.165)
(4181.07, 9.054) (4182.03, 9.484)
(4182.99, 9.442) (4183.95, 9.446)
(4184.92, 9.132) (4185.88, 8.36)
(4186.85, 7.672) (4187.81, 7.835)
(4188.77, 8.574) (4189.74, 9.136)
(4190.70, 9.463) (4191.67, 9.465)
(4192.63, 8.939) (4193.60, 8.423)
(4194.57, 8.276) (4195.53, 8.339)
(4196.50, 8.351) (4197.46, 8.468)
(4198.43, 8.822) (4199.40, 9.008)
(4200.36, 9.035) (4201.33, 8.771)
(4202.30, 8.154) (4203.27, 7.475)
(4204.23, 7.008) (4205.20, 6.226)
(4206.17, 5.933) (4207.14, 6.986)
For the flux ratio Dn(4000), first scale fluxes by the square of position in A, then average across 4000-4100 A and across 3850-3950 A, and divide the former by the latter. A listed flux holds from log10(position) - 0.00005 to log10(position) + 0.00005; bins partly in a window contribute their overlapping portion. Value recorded 1.03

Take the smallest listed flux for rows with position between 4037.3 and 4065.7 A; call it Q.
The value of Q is 7.582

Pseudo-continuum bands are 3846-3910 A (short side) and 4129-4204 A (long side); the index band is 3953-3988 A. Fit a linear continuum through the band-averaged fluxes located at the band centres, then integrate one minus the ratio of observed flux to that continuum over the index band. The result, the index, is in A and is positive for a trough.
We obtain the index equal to 2.4 A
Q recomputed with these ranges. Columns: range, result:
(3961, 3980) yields 7.504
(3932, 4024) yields 7.373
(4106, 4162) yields 7.997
